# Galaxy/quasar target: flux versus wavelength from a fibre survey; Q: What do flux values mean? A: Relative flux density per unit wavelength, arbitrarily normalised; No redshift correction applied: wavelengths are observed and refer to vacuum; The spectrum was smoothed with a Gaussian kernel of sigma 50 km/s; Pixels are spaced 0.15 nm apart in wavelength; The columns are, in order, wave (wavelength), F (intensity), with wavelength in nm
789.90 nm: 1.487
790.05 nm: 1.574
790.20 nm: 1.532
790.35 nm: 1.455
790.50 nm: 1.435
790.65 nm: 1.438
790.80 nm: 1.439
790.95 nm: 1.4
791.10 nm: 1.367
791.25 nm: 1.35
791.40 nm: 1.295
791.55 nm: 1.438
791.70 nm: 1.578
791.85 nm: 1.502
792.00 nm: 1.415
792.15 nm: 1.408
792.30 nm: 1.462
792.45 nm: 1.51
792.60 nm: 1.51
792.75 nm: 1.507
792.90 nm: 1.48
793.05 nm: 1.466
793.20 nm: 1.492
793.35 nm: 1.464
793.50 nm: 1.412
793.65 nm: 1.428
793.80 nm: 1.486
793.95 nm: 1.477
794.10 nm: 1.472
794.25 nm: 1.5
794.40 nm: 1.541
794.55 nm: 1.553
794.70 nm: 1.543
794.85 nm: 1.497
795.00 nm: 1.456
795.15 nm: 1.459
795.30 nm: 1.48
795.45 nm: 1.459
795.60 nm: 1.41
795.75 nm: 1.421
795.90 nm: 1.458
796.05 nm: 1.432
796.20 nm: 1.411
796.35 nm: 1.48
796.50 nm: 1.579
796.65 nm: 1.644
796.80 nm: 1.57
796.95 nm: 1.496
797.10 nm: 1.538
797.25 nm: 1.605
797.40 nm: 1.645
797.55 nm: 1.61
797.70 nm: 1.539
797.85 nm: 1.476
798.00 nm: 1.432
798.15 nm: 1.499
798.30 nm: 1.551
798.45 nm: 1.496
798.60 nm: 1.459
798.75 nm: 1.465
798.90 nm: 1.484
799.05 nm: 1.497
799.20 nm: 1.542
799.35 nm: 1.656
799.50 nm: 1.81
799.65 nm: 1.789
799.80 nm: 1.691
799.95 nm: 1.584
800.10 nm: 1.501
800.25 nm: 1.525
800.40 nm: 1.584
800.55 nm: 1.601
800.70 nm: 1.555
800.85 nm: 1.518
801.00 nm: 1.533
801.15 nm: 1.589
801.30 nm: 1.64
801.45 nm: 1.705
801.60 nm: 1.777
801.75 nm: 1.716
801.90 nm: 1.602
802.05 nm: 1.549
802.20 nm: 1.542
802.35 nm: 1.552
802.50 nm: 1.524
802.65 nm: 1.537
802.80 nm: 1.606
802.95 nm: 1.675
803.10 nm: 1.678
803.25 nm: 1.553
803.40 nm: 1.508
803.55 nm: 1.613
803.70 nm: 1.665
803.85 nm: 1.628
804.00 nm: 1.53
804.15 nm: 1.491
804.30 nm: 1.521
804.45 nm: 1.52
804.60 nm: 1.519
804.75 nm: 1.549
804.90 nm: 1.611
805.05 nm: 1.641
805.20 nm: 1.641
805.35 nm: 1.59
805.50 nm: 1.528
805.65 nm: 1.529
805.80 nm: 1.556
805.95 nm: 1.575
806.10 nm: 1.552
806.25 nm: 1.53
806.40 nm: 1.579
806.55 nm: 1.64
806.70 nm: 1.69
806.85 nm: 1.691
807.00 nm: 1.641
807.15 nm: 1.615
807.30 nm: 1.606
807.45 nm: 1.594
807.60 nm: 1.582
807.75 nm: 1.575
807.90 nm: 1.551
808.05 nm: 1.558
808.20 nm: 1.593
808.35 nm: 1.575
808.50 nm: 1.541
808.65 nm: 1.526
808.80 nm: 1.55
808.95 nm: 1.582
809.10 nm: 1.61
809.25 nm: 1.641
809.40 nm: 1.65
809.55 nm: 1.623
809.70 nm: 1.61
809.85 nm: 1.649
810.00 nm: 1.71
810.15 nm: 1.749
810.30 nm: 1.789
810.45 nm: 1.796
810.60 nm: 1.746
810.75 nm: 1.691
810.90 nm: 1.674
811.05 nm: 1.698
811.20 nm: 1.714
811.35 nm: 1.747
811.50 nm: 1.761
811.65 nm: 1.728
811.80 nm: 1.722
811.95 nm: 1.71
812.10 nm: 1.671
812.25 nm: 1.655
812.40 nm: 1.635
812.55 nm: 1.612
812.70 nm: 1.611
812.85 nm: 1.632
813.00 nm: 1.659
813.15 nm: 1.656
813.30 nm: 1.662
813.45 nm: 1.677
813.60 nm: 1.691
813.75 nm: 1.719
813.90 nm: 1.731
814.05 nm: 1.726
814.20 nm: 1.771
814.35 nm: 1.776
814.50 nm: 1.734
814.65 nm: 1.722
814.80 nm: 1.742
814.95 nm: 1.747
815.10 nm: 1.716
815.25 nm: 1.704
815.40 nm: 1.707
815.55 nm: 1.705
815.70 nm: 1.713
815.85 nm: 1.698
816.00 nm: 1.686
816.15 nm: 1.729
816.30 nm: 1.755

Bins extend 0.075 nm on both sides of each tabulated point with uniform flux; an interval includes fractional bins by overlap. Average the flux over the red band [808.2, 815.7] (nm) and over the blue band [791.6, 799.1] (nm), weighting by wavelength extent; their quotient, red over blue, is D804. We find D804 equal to 1.13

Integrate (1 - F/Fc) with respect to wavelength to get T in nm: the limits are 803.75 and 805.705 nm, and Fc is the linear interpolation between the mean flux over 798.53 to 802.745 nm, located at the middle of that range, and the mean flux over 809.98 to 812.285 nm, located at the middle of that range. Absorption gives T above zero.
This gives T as 0.09 nm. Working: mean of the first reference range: 1.59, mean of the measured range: 1.56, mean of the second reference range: 1.72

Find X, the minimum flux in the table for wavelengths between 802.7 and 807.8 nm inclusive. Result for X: 1.491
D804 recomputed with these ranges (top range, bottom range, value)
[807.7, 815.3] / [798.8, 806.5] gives 1.05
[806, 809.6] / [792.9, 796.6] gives 1.08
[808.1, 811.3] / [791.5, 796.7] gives 1.12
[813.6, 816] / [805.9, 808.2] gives 1.08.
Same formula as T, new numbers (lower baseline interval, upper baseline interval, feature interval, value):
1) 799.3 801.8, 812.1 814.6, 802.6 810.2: 0.29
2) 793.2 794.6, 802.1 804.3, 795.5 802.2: -0.12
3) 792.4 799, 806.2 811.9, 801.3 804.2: -0.05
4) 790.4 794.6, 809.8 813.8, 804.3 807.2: 0.06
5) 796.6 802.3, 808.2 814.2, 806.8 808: 0.03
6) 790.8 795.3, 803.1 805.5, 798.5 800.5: -0.07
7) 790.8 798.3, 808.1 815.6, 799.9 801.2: 0.00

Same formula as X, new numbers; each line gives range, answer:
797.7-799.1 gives 1.432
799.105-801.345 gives 1.501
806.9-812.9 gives 1.526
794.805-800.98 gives 1.41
